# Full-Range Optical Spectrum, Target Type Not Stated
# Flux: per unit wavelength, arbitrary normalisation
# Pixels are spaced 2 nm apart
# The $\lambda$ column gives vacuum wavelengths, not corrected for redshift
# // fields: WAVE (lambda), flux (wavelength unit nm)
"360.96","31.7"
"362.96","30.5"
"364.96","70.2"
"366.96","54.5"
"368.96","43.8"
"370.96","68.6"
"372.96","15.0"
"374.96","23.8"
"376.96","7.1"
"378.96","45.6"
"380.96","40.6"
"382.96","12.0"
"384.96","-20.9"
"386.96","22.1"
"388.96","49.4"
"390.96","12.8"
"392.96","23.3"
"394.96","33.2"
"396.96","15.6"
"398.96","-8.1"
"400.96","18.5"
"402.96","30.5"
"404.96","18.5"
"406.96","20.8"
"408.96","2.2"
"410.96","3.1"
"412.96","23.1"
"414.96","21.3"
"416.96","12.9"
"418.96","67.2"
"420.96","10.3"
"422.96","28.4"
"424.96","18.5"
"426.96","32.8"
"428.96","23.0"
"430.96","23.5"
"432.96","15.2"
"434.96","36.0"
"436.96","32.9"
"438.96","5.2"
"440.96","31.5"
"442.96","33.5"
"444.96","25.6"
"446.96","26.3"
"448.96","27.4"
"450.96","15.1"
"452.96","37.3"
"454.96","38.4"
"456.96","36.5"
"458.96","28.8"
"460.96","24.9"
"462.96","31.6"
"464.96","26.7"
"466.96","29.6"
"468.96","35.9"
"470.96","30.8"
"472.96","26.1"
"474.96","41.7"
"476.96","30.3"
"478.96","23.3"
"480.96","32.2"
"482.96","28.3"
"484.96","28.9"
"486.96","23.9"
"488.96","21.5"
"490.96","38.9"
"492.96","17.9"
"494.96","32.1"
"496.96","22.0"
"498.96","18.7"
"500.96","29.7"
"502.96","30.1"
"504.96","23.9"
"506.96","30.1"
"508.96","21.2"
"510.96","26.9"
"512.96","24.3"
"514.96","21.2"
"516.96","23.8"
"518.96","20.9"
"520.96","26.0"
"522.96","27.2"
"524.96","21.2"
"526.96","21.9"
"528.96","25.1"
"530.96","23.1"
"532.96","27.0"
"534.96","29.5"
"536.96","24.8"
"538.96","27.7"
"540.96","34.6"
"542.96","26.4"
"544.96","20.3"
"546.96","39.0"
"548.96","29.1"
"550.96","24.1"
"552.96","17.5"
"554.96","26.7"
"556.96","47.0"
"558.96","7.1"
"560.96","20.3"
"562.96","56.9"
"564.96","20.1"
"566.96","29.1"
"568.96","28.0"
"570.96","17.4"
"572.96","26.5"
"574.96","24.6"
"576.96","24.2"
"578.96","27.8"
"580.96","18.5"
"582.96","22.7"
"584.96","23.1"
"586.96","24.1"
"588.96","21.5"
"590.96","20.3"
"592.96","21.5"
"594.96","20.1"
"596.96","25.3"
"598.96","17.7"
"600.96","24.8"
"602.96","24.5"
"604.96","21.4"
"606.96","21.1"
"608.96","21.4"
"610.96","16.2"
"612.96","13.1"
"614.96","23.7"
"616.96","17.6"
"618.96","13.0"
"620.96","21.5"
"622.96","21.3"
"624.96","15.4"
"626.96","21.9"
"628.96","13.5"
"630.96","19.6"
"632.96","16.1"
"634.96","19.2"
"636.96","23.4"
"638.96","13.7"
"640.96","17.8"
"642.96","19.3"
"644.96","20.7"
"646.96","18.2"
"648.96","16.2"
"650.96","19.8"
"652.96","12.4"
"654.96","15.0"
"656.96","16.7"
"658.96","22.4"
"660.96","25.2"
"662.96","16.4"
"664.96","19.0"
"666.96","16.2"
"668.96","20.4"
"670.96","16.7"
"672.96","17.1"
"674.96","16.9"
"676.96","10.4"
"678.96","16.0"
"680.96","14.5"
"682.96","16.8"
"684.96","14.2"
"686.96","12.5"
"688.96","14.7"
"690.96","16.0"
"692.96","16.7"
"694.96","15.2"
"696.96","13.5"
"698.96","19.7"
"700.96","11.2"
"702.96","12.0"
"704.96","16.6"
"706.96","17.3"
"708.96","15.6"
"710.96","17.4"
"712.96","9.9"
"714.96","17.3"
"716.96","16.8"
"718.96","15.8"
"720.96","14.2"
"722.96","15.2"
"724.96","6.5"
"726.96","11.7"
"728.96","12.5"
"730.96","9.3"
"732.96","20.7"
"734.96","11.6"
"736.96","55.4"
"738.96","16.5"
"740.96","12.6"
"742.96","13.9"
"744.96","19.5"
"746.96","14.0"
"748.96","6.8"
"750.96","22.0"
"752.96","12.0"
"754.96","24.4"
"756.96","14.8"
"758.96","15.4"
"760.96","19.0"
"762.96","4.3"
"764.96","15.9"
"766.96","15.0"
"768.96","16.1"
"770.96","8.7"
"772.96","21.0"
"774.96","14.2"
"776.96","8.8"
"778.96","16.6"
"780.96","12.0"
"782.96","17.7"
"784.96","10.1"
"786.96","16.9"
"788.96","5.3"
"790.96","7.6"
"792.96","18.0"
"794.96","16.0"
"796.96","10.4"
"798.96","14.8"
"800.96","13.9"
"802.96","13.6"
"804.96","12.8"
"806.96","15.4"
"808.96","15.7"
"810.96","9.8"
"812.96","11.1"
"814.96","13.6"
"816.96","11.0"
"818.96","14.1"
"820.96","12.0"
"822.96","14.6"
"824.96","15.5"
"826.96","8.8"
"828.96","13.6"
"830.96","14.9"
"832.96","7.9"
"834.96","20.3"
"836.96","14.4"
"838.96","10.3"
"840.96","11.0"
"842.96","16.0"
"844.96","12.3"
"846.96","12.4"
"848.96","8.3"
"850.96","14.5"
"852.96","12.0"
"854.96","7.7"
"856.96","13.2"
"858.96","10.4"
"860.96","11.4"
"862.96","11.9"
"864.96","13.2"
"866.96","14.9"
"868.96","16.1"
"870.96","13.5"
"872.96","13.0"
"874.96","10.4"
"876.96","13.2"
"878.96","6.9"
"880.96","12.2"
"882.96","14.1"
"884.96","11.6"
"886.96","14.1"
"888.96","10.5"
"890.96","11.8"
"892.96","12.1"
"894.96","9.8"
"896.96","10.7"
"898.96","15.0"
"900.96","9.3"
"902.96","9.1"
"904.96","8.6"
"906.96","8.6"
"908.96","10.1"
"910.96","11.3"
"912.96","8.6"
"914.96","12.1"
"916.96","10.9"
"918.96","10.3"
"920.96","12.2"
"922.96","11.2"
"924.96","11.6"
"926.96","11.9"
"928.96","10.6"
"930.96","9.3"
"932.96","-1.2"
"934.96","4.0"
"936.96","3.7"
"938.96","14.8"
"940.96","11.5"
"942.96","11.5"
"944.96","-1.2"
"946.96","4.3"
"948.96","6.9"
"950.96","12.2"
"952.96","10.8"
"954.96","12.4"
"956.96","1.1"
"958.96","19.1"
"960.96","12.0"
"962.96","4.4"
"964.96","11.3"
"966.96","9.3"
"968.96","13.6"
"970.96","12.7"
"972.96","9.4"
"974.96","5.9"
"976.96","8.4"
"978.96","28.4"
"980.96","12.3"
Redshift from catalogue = 0.12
